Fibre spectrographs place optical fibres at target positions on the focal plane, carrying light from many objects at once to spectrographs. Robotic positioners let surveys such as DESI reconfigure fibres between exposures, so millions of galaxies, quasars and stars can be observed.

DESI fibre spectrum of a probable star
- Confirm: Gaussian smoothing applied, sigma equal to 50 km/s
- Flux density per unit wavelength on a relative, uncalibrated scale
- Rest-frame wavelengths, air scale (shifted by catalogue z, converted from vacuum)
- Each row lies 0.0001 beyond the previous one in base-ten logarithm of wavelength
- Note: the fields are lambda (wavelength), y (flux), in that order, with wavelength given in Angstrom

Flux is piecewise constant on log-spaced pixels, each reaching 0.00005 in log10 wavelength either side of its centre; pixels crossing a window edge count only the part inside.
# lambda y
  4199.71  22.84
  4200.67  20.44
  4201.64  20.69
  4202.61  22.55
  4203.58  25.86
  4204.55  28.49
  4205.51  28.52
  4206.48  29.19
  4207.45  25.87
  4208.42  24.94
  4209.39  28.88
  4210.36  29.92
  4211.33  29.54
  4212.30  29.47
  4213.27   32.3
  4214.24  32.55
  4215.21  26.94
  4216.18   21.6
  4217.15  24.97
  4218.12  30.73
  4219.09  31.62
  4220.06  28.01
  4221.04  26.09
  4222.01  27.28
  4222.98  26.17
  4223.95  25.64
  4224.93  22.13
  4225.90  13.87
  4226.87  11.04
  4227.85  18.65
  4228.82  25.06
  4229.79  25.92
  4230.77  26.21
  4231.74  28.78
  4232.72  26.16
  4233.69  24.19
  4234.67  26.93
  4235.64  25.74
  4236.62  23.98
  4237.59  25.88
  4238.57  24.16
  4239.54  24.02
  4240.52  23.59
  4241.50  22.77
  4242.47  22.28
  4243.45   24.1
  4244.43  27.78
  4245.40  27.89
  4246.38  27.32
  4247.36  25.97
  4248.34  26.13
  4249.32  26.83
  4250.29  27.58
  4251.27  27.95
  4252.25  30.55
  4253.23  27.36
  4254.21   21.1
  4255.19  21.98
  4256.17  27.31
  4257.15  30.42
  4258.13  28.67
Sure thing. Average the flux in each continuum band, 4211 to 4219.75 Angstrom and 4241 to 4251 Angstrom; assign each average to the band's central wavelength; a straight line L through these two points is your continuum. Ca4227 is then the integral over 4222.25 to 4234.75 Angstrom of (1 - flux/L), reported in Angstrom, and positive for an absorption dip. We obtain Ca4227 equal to 2.03 Angstrom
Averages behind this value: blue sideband 28.8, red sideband 25.9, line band 23.1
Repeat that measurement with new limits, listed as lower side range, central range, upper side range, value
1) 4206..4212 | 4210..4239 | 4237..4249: 1.2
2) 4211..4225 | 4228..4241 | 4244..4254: 1.1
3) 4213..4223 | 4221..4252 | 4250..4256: 2.7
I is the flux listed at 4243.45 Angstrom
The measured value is 24.1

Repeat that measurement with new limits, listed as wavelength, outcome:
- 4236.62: 23.98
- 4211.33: 29.54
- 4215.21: 26.94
